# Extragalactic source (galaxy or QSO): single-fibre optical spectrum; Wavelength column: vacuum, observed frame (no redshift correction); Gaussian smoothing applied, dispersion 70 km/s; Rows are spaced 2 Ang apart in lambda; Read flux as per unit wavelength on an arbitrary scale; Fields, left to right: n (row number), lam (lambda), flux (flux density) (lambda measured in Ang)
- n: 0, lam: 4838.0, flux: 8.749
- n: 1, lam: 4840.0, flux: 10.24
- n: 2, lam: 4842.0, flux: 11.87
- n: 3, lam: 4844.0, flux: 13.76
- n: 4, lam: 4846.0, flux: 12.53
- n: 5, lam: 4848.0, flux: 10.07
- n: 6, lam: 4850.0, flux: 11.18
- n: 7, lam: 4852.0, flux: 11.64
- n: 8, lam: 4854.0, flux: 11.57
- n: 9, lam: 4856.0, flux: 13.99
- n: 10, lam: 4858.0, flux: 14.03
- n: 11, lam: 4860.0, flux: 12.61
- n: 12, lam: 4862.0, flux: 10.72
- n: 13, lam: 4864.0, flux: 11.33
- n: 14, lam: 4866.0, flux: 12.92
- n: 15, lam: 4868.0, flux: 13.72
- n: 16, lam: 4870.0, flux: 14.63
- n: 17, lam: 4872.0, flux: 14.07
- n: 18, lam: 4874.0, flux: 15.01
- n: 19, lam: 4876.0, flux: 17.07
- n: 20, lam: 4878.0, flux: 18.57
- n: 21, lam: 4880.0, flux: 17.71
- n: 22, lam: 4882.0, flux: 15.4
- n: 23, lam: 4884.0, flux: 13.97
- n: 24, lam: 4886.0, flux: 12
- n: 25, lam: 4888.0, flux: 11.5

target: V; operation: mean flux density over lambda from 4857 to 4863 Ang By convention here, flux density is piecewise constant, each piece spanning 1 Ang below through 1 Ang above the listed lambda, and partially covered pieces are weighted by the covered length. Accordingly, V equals 12.5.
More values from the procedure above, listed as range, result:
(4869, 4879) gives 15.9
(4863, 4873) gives 13.3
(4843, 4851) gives 11.9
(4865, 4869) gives 13.3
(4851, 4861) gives 12.8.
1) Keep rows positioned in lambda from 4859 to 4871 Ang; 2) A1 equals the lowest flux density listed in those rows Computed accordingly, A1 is 10.72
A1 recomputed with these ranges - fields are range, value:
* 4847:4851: 10.07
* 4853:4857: 11.57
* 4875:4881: 17.07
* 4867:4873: 13.72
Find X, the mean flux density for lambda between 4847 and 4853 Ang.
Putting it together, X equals 11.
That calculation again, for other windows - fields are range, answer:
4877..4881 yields 18.1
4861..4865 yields 11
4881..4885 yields 14.7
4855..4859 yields 14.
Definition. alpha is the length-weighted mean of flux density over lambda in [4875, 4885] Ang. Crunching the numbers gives 16.5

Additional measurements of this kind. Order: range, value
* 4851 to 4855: 11.6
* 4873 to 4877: 16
